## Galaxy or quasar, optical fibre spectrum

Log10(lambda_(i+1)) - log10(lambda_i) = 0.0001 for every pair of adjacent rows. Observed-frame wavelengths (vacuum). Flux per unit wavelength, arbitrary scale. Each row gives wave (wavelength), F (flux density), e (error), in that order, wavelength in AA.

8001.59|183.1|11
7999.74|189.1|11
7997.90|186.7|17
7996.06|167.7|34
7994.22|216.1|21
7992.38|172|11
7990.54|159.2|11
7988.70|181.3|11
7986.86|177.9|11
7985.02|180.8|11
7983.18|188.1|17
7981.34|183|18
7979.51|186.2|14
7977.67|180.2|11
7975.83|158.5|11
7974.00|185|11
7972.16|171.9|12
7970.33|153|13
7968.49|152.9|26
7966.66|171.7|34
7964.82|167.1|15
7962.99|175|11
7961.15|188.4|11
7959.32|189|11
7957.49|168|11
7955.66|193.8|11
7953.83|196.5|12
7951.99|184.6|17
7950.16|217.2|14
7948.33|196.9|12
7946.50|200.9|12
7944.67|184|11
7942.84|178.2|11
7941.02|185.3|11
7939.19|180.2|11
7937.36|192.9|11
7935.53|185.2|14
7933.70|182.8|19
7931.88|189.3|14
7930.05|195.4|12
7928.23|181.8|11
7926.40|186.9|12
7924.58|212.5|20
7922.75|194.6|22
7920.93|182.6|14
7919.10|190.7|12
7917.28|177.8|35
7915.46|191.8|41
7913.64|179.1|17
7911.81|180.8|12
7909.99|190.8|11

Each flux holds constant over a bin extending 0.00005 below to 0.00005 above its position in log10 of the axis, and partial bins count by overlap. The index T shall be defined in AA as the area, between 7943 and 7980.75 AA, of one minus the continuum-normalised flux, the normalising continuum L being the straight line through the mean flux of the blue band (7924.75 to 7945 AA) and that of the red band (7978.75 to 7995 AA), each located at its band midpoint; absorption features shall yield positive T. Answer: 0.7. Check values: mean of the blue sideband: 187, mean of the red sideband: 182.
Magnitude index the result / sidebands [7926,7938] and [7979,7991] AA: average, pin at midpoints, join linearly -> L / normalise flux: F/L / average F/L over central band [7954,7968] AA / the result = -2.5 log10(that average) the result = 0.03 mag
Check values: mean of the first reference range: 188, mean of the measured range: 179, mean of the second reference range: 180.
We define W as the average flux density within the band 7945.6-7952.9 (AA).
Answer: 200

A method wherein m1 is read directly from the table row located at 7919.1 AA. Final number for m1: 190.7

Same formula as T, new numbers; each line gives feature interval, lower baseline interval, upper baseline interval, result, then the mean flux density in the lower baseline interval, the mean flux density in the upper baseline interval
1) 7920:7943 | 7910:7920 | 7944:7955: 0.2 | 185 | 197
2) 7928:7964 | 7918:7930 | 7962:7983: -1.1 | 192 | 172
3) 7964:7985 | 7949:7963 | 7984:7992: 0.9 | 190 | 175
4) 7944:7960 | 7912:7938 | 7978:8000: -0.6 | 189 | 182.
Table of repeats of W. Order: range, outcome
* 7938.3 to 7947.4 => 186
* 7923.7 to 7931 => 194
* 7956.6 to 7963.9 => 180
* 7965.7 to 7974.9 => 167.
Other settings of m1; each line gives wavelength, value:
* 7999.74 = 189.1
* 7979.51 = 186.2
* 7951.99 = 184.6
